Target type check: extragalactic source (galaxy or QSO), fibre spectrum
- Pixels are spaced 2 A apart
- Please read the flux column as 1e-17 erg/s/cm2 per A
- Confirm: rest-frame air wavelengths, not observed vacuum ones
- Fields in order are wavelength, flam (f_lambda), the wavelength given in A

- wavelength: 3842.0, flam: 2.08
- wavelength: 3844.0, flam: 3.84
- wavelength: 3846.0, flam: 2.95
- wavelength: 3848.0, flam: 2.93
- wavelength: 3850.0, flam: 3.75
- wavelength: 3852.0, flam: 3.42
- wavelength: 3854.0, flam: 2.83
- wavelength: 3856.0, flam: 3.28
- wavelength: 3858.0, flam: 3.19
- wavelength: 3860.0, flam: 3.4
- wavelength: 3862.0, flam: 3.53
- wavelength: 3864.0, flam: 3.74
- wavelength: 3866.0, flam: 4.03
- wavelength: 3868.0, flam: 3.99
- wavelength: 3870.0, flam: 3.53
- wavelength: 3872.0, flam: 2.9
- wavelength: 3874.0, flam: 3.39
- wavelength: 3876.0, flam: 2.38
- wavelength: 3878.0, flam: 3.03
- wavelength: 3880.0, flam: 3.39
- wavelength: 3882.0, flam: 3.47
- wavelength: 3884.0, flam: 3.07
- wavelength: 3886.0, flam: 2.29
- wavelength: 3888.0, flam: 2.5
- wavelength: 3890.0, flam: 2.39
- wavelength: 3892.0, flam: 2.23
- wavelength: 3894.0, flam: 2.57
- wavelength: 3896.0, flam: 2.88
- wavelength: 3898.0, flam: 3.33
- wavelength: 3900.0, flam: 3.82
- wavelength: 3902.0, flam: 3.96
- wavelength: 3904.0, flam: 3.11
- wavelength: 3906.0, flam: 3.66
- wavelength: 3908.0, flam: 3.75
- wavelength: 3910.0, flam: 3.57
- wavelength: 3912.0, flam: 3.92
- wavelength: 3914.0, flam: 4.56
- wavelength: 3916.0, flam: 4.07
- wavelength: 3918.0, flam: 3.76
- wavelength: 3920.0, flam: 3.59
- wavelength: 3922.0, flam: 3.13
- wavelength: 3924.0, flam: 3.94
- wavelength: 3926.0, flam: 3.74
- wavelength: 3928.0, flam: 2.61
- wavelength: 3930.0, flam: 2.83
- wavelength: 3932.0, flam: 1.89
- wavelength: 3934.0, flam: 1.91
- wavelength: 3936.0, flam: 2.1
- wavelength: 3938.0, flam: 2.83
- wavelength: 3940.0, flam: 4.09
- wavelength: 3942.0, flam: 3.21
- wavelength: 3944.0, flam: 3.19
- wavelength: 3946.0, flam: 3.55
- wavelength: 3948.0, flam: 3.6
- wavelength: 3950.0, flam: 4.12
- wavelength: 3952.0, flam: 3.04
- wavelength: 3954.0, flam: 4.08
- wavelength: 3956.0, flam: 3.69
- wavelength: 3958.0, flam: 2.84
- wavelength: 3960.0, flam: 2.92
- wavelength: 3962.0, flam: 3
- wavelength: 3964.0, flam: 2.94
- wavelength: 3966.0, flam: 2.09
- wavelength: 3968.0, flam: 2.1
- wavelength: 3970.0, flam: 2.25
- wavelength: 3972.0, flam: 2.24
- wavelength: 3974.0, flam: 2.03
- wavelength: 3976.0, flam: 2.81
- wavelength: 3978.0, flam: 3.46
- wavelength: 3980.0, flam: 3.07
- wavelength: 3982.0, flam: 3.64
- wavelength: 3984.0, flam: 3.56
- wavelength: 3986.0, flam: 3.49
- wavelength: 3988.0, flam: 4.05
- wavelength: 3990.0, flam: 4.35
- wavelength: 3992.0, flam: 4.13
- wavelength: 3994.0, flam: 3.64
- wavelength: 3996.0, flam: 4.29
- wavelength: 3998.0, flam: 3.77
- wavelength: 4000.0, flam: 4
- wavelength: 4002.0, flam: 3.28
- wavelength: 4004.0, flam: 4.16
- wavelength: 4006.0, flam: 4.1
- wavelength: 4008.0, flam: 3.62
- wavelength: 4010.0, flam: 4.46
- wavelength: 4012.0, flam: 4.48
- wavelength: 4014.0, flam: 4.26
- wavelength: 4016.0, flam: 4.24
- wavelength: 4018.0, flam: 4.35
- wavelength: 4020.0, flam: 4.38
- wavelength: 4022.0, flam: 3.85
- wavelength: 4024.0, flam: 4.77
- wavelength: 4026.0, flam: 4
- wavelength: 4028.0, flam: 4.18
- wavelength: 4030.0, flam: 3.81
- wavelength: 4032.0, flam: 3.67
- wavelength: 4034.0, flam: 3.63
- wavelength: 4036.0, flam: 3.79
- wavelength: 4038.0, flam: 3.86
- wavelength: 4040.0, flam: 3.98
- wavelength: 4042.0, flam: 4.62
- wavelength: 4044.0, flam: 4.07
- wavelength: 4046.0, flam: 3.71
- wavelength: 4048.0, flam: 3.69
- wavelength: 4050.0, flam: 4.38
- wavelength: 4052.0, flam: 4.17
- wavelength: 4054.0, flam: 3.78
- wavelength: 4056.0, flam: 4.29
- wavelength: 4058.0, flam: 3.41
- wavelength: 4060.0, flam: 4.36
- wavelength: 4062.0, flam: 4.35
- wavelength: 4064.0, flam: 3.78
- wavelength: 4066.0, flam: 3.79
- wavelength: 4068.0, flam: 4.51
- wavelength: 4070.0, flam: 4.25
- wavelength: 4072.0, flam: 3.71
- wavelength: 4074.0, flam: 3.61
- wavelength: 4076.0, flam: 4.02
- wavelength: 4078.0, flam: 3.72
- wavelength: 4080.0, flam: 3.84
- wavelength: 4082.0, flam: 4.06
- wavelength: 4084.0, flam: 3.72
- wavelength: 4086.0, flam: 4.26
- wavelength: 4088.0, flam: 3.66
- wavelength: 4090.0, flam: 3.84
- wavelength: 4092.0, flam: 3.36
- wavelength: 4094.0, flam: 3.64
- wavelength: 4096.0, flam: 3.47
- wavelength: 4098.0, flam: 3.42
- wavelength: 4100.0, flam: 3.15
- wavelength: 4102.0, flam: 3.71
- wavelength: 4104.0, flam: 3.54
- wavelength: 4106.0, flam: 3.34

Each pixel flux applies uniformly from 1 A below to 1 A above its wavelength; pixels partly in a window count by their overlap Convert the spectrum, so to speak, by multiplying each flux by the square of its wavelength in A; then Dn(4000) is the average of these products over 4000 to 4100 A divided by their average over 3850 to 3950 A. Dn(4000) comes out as 1.3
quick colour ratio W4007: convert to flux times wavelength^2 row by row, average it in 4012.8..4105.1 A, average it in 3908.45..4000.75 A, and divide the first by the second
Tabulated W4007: 1.25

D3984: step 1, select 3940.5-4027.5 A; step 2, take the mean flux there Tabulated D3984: 3.57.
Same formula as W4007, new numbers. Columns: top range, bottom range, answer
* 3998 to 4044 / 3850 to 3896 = 1.40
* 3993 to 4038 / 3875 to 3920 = 1.31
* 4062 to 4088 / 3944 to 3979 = 1.40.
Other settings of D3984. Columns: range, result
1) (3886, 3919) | 3.35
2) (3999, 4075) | 4.04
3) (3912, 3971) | 3.17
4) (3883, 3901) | 2.79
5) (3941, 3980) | 3.01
